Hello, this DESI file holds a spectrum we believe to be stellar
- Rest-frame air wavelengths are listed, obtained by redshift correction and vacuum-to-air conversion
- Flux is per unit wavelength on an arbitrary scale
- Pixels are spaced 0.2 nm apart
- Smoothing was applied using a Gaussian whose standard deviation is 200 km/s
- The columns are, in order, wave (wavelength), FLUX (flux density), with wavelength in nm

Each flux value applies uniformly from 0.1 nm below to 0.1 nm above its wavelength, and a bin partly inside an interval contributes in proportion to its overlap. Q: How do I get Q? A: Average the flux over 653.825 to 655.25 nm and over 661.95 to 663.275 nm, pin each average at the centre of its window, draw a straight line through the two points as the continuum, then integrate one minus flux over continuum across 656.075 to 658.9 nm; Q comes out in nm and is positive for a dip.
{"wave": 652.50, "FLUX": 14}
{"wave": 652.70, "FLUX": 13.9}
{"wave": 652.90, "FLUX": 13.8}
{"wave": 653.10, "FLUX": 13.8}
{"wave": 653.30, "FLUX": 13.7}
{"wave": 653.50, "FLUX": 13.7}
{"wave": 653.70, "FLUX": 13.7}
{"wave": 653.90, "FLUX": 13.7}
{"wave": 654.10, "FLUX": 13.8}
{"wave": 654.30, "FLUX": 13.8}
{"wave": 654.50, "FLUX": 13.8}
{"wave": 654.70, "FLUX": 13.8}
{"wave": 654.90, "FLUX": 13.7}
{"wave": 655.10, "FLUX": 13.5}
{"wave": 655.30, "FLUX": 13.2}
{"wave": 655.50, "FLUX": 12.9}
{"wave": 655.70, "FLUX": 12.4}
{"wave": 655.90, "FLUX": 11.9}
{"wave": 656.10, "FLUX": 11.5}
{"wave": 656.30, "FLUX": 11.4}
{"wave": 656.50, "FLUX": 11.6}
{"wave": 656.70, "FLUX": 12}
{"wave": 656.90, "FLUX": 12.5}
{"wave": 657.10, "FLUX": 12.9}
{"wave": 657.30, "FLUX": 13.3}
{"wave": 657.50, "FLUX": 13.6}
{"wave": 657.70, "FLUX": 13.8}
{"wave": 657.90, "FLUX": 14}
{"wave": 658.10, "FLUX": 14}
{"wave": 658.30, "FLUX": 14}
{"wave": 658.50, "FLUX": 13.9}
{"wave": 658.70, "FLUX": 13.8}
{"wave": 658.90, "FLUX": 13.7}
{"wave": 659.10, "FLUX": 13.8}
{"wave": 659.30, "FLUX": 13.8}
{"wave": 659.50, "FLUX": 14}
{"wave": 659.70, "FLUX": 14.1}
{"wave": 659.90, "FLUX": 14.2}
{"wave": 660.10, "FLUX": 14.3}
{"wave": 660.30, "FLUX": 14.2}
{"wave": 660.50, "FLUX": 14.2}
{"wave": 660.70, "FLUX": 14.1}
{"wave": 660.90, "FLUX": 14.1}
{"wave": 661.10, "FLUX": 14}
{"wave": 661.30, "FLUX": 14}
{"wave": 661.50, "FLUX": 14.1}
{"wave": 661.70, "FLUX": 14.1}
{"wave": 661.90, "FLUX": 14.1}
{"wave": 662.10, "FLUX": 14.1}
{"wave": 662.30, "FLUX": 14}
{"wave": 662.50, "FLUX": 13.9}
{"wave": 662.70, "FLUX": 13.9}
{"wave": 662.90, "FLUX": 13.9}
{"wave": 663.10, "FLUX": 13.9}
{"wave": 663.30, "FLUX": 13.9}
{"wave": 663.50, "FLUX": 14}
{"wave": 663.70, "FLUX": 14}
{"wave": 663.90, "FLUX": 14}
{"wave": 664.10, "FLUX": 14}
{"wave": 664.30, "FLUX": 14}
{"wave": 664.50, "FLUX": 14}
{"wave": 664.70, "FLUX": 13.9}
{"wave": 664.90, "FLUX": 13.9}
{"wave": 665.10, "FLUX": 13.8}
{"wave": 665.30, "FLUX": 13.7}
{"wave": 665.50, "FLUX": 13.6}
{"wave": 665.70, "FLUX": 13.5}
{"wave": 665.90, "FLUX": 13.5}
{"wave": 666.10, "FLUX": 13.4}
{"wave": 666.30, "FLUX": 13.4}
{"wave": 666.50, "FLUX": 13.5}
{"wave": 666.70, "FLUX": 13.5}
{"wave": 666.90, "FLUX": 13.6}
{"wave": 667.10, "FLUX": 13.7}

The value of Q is 0.15 nm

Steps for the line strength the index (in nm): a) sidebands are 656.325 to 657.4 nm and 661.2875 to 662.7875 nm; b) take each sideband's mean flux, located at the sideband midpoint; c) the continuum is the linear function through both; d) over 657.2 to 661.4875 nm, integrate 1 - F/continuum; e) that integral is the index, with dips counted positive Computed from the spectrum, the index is -0.26 nm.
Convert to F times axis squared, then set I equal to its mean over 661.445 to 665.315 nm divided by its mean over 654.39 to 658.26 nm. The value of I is 1.1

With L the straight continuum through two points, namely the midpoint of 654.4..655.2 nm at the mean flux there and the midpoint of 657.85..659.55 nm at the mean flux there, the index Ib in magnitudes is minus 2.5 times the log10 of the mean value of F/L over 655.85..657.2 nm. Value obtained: 0.15 mag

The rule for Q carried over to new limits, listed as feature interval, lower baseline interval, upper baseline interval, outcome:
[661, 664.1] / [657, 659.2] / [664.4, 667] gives -0.074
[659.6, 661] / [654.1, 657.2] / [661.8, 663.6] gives -0.064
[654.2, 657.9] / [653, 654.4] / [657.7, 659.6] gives 0.244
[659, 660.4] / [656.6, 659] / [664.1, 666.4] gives -0.055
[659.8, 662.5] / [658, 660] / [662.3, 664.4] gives -0.032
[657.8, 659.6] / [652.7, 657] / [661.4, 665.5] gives -0.056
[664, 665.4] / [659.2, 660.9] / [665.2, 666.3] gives -0.027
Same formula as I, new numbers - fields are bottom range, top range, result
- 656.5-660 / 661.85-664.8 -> 1.05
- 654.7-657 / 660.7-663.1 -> 1.14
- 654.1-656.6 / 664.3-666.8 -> 1.10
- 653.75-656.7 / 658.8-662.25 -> 1.11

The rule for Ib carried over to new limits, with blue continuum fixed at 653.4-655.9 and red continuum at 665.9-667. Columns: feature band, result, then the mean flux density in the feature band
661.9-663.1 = -0.04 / 14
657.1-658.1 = -0.01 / 13.6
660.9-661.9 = -0.05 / 14.1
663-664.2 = -0.04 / 14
